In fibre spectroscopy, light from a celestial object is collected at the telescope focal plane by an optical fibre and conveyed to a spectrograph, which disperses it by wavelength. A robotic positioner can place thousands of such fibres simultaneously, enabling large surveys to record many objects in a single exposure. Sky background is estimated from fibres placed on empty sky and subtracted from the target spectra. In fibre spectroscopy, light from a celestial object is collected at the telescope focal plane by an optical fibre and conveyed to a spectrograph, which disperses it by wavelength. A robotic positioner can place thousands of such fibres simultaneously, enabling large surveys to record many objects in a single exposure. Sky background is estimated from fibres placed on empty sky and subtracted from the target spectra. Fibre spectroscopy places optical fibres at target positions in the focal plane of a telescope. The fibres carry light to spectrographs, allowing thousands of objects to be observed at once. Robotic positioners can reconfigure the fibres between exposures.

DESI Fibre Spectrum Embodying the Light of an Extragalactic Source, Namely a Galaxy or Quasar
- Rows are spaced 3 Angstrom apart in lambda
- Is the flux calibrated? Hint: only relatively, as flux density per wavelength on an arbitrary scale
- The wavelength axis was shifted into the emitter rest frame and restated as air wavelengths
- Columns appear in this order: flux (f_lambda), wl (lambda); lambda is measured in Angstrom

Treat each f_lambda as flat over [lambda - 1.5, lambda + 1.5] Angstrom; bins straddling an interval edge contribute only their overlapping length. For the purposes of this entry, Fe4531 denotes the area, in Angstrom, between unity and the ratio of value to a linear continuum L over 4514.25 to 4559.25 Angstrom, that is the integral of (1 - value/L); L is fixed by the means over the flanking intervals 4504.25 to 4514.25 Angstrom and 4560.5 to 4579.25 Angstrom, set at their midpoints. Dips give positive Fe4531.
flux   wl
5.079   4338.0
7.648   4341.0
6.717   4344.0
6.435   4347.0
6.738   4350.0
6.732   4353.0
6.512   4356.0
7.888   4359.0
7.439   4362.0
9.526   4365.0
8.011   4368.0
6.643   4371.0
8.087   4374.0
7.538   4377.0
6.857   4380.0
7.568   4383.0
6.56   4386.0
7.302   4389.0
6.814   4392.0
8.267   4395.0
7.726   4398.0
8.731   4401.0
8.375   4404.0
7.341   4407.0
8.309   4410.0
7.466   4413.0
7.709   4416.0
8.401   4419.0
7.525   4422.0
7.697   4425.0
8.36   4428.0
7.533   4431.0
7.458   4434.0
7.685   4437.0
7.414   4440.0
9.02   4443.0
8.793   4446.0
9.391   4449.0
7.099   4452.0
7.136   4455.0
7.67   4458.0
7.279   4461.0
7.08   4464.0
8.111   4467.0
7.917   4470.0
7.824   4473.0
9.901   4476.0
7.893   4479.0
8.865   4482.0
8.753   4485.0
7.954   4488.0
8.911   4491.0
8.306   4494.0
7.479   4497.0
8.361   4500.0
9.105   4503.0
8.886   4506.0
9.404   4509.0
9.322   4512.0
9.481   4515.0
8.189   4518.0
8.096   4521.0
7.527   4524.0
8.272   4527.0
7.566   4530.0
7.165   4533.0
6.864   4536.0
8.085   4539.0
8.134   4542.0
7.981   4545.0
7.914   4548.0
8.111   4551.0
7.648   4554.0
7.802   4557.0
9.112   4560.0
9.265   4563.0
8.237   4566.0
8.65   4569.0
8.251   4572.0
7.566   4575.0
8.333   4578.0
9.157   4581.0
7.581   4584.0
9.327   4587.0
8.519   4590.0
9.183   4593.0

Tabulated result 4.8 Angstrom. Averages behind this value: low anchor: 9.22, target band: 7.92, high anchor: 8.42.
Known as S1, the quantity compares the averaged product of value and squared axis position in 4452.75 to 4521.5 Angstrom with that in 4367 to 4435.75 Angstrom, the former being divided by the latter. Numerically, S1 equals 1.13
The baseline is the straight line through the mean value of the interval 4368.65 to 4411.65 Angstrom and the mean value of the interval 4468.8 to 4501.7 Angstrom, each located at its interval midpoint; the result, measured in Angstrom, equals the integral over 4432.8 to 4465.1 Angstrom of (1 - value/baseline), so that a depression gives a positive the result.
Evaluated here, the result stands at 1.0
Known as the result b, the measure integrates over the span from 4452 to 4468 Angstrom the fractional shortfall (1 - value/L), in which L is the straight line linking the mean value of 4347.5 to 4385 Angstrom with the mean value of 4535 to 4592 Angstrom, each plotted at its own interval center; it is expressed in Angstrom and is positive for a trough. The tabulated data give 0.9 Angstrom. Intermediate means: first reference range 7.42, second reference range 8.26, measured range 7.4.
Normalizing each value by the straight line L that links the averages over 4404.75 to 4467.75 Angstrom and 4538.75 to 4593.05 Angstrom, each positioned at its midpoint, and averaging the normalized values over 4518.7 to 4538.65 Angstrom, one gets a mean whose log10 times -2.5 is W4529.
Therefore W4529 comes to 0.077 mag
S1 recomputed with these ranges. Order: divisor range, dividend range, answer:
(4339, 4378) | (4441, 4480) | 1.15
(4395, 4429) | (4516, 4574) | 1.07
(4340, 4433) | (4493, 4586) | 1.17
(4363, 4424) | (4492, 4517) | 1.19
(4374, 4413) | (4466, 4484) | 1.15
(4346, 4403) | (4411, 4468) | 1.08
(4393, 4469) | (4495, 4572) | 1.10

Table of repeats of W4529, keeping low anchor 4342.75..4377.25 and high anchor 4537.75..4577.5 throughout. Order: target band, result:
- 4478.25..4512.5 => -0.09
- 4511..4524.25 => -0.07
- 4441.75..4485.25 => -0.05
